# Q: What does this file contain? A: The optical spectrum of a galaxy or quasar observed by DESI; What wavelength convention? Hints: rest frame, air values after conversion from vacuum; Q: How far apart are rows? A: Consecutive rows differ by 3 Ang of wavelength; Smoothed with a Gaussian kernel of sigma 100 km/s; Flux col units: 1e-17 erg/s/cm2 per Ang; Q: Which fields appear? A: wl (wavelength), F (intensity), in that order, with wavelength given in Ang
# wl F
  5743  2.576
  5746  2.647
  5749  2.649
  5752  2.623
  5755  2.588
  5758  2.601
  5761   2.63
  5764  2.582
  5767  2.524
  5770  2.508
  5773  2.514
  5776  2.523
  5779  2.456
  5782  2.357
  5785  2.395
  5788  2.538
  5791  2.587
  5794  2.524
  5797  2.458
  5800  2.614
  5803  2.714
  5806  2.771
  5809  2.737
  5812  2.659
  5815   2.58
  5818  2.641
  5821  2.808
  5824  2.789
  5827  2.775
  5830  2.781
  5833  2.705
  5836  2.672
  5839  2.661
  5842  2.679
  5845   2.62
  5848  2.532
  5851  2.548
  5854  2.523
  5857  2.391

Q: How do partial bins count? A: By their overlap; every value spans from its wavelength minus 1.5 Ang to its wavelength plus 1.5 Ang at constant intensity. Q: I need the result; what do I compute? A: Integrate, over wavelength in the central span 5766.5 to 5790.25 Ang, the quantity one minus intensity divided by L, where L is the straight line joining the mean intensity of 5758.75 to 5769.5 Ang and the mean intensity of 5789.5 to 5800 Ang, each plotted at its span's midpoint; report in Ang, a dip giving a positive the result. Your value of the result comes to 0.7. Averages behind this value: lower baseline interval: 2.57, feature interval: 2.48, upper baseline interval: 2.54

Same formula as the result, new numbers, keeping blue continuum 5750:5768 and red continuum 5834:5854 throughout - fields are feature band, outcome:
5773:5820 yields 0.6 Ang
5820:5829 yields -0.6 Ang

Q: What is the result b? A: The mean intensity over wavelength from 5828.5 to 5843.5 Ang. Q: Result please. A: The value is 2.7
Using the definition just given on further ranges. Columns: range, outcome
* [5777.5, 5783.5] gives 2.41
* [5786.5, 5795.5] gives 2.55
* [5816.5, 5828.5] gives 2.75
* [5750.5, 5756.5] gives 2.61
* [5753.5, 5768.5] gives 2.58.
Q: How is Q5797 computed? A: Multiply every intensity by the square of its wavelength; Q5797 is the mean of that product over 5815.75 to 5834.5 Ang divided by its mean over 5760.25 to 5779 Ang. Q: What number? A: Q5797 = 1.10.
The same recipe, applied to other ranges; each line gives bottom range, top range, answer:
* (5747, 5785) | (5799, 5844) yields 1.09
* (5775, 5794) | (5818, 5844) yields 1.12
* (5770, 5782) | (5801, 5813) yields 1.11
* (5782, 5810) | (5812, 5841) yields 1.06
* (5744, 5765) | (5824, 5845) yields 1.06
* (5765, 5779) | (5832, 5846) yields 1.09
